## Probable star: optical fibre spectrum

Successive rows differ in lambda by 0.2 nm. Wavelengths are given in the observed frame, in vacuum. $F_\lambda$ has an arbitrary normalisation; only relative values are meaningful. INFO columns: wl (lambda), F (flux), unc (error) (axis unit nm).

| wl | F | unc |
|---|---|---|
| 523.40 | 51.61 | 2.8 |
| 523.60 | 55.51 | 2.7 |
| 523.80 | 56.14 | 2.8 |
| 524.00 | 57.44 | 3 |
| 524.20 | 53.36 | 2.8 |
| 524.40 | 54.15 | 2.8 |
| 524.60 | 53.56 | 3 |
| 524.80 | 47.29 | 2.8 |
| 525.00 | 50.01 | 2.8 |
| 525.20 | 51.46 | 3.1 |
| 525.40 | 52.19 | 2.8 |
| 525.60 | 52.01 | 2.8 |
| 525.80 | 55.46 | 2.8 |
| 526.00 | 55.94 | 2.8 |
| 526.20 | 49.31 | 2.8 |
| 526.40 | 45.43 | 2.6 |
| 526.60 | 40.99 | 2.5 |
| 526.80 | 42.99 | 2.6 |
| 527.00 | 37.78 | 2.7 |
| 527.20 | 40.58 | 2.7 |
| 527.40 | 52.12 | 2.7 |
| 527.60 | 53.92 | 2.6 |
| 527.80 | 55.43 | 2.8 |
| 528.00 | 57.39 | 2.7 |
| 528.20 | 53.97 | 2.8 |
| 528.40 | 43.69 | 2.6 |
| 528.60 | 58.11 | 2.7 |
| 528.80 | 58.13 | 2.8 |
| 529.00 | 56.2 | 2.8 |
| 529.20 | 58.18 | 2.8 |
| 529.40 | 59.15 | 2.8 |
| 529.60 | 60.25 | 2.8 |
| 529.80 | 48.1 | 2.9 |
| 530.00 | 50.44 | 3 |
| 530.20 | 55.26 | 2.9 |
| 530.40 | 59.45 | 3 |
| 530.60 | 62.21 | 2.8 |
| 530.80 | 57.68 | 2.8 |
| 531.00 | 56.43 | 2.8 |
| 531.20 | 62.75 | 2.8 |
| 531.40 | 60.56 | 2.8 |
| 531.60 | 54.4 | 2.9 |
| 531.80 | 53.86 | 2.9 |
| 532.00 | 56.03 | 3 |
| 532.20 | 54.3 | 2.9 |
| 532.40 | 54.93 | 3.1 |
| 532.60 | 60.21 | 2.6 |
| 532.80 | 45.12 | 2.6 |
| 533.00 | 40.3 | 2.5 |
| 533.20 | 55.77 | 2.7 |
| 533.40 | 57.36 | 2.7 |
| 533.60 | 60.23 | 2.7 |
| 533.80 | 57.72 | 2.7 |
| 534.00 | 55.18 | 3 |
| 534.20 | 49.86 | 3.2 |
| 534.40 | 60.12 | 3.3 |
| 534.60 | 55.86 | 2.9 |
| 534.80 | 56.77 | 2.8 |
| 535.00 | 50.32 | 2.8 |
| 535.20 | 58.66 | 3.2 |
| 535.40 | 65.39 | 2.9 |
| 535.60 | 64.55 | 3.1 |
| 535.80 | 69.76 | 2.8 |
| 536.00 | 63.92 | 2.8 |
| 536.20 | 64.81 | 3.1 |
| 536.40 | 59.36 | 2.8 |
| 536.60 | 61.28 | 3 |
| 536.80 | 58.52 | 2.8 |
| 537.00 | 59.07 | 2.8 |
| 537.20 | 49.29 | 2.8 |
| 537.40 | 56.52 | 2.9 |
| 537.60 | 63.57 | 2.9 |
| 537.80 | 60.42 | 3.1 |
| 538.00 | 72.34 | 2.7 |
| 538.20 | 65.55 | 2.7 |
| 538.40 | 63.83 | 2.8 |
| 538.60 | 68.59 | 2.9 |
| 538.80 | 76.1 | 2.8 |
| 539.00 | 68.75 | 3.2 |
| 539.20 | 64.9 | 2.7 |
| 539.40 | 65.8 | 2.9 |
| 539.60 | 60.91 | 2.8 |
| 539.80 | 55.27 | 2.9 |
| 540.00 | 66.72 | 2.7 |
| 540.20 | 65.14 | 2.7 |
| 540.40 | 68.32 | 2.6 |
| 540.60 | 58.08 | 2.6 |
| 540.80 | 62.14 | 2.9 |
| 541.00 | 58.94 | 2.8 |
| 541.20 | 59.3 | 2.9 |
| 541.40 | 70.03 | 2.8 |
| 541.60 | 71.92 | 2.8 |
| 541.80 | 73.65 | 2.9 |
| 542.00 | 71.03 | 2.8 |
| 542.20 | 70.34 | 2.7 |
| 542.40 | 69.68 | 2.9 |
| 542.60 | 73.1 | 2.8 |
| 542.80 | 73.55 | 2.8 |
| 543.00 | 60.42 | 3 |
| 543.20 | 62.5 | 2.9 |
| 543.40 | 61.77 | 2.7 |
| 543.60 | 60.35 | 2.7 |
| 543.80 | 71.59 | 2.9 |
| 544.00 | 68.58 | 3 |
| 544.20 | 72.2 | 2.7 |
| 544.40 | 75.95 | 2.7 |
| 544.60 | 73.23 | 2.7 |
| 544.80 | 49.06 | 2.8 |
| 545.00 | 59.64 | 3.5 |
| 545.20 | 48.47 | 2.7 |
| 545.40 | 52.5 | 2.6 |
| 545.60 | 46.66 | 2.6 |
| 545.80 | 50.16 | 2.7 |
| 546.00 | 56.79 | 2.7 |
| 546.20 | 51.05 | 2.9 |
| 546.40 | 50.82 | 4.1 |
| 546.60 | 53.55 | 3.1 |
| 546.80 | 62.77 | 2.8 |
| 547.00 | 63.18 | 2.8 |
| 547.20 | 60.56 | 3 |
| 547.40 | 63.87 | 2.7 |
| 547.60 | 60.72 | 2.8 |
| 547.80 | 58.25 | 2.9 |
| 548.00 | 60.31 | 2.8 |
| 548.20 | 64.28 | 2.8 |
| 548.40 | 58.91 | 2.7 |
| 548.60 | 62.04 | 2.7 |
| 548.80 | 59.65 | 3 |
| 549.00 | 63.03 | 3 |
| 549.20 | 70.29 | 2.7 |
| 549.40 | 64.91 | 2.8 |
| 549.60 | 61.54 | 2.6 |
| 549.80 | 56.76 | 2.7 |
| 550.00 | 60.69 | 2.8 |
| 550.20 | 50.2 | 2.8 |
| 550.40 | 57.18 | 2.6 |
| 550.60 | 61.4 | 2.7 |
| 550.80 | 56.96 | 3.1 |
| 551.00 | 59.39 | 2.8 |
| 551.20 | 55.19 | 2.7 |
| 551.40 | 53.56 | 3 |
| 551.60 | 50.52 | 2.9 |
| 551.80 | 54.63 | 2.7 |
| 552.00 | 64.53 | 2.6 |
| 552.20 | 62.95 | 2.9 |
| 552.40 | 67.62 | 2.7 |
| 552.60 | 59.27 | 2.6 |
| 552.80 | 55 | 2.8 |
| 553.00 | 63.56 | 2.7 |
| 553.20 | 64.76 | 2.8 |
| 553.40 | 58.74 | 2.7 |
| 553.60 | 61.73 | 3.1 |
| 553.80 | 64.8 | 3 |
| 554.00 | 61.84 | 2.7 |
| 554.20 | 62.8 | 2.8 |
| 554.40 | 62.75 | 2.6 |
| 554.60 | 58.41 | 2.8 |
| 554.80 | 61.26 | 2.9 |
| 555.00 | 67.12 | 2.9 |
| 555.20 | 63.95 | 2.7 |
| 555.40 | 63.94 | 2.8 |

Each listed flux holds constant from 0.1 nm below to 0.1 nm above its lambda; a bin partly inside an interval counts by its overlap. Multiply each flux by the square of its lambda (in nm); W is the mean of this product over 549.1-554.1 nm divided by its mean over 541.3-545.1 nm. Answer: 0.91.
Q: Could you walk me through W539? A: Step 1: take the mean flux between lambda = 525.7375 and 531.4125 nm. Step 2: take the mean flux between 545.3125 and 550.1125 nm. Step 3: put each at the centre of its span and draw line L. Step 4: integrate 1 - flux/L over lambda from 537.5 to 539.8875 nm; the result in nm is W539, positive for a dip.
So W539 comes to -0.40 nm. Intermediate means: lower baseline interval 53.3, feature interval 65.6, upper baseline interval 58.9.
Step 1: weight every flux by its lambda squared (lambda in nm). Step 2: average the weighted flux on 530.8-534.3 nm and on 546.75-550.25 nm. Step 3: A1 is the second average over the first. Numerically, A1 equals 1.2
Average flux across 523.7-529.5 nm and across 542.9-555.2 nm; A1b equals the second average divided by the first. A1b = 1.2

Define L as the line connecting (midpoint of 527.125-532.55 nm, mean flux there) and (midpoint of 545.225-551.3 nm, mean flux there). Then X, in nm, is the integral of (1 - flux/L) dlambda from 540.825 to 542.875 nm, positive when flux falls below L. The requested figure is -0.41 nm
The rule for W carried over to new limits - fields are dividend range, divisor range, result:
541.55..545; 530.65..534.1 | 1.27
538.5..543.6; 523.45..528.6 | 1.38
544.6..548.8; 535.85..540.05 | 0.93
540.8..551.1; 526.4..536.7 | 1.18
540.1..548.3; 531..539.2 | 1.09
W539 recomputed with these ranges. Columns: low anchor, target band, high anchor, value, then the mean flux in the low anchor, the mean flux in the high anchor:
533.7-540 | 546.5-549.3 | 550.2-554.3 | -0.07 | 61.5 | 59.6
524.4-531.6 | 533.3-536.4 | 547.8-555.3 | -0.23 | 53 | 60.6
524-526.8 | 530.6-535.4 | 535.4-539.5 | 0.26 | 50.8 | 63.9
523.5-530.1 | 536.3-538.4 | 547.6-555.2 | -0.19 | 52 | 60.5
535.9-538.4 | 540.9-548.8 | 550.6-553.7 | -0.26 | 61.3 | 59.3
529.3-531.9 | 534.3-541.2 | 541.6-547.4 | -0.29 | 57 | 62.4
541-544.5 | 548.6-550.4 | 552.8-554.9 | 0.10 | 68.3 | 61.7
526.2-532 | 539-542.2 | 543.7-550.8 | -0.42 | 53.4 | 60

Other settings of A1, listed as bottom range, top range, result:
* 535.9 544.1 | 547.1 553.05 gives 0.96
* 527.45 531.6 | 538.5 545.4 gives 1.22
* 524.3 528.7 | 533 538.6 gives 1.23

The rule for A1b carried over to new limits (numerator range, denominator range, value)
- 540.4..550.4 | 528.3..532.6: 1.10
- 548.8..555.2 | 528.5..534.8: 1.08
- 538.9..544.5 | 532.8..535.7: 1.19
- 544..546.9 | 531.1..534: 1.04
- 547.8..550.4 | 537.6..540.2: 0.93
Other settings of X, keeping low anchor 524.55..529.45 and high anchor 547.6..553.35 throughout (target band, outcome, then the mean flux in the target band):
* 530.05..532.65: -0.23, 57.4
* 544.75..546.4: 0.18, 51.8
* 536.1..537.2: -0.10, 59.6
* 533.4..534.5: -0.06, 56.7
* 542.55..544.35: -0.31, 67.2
